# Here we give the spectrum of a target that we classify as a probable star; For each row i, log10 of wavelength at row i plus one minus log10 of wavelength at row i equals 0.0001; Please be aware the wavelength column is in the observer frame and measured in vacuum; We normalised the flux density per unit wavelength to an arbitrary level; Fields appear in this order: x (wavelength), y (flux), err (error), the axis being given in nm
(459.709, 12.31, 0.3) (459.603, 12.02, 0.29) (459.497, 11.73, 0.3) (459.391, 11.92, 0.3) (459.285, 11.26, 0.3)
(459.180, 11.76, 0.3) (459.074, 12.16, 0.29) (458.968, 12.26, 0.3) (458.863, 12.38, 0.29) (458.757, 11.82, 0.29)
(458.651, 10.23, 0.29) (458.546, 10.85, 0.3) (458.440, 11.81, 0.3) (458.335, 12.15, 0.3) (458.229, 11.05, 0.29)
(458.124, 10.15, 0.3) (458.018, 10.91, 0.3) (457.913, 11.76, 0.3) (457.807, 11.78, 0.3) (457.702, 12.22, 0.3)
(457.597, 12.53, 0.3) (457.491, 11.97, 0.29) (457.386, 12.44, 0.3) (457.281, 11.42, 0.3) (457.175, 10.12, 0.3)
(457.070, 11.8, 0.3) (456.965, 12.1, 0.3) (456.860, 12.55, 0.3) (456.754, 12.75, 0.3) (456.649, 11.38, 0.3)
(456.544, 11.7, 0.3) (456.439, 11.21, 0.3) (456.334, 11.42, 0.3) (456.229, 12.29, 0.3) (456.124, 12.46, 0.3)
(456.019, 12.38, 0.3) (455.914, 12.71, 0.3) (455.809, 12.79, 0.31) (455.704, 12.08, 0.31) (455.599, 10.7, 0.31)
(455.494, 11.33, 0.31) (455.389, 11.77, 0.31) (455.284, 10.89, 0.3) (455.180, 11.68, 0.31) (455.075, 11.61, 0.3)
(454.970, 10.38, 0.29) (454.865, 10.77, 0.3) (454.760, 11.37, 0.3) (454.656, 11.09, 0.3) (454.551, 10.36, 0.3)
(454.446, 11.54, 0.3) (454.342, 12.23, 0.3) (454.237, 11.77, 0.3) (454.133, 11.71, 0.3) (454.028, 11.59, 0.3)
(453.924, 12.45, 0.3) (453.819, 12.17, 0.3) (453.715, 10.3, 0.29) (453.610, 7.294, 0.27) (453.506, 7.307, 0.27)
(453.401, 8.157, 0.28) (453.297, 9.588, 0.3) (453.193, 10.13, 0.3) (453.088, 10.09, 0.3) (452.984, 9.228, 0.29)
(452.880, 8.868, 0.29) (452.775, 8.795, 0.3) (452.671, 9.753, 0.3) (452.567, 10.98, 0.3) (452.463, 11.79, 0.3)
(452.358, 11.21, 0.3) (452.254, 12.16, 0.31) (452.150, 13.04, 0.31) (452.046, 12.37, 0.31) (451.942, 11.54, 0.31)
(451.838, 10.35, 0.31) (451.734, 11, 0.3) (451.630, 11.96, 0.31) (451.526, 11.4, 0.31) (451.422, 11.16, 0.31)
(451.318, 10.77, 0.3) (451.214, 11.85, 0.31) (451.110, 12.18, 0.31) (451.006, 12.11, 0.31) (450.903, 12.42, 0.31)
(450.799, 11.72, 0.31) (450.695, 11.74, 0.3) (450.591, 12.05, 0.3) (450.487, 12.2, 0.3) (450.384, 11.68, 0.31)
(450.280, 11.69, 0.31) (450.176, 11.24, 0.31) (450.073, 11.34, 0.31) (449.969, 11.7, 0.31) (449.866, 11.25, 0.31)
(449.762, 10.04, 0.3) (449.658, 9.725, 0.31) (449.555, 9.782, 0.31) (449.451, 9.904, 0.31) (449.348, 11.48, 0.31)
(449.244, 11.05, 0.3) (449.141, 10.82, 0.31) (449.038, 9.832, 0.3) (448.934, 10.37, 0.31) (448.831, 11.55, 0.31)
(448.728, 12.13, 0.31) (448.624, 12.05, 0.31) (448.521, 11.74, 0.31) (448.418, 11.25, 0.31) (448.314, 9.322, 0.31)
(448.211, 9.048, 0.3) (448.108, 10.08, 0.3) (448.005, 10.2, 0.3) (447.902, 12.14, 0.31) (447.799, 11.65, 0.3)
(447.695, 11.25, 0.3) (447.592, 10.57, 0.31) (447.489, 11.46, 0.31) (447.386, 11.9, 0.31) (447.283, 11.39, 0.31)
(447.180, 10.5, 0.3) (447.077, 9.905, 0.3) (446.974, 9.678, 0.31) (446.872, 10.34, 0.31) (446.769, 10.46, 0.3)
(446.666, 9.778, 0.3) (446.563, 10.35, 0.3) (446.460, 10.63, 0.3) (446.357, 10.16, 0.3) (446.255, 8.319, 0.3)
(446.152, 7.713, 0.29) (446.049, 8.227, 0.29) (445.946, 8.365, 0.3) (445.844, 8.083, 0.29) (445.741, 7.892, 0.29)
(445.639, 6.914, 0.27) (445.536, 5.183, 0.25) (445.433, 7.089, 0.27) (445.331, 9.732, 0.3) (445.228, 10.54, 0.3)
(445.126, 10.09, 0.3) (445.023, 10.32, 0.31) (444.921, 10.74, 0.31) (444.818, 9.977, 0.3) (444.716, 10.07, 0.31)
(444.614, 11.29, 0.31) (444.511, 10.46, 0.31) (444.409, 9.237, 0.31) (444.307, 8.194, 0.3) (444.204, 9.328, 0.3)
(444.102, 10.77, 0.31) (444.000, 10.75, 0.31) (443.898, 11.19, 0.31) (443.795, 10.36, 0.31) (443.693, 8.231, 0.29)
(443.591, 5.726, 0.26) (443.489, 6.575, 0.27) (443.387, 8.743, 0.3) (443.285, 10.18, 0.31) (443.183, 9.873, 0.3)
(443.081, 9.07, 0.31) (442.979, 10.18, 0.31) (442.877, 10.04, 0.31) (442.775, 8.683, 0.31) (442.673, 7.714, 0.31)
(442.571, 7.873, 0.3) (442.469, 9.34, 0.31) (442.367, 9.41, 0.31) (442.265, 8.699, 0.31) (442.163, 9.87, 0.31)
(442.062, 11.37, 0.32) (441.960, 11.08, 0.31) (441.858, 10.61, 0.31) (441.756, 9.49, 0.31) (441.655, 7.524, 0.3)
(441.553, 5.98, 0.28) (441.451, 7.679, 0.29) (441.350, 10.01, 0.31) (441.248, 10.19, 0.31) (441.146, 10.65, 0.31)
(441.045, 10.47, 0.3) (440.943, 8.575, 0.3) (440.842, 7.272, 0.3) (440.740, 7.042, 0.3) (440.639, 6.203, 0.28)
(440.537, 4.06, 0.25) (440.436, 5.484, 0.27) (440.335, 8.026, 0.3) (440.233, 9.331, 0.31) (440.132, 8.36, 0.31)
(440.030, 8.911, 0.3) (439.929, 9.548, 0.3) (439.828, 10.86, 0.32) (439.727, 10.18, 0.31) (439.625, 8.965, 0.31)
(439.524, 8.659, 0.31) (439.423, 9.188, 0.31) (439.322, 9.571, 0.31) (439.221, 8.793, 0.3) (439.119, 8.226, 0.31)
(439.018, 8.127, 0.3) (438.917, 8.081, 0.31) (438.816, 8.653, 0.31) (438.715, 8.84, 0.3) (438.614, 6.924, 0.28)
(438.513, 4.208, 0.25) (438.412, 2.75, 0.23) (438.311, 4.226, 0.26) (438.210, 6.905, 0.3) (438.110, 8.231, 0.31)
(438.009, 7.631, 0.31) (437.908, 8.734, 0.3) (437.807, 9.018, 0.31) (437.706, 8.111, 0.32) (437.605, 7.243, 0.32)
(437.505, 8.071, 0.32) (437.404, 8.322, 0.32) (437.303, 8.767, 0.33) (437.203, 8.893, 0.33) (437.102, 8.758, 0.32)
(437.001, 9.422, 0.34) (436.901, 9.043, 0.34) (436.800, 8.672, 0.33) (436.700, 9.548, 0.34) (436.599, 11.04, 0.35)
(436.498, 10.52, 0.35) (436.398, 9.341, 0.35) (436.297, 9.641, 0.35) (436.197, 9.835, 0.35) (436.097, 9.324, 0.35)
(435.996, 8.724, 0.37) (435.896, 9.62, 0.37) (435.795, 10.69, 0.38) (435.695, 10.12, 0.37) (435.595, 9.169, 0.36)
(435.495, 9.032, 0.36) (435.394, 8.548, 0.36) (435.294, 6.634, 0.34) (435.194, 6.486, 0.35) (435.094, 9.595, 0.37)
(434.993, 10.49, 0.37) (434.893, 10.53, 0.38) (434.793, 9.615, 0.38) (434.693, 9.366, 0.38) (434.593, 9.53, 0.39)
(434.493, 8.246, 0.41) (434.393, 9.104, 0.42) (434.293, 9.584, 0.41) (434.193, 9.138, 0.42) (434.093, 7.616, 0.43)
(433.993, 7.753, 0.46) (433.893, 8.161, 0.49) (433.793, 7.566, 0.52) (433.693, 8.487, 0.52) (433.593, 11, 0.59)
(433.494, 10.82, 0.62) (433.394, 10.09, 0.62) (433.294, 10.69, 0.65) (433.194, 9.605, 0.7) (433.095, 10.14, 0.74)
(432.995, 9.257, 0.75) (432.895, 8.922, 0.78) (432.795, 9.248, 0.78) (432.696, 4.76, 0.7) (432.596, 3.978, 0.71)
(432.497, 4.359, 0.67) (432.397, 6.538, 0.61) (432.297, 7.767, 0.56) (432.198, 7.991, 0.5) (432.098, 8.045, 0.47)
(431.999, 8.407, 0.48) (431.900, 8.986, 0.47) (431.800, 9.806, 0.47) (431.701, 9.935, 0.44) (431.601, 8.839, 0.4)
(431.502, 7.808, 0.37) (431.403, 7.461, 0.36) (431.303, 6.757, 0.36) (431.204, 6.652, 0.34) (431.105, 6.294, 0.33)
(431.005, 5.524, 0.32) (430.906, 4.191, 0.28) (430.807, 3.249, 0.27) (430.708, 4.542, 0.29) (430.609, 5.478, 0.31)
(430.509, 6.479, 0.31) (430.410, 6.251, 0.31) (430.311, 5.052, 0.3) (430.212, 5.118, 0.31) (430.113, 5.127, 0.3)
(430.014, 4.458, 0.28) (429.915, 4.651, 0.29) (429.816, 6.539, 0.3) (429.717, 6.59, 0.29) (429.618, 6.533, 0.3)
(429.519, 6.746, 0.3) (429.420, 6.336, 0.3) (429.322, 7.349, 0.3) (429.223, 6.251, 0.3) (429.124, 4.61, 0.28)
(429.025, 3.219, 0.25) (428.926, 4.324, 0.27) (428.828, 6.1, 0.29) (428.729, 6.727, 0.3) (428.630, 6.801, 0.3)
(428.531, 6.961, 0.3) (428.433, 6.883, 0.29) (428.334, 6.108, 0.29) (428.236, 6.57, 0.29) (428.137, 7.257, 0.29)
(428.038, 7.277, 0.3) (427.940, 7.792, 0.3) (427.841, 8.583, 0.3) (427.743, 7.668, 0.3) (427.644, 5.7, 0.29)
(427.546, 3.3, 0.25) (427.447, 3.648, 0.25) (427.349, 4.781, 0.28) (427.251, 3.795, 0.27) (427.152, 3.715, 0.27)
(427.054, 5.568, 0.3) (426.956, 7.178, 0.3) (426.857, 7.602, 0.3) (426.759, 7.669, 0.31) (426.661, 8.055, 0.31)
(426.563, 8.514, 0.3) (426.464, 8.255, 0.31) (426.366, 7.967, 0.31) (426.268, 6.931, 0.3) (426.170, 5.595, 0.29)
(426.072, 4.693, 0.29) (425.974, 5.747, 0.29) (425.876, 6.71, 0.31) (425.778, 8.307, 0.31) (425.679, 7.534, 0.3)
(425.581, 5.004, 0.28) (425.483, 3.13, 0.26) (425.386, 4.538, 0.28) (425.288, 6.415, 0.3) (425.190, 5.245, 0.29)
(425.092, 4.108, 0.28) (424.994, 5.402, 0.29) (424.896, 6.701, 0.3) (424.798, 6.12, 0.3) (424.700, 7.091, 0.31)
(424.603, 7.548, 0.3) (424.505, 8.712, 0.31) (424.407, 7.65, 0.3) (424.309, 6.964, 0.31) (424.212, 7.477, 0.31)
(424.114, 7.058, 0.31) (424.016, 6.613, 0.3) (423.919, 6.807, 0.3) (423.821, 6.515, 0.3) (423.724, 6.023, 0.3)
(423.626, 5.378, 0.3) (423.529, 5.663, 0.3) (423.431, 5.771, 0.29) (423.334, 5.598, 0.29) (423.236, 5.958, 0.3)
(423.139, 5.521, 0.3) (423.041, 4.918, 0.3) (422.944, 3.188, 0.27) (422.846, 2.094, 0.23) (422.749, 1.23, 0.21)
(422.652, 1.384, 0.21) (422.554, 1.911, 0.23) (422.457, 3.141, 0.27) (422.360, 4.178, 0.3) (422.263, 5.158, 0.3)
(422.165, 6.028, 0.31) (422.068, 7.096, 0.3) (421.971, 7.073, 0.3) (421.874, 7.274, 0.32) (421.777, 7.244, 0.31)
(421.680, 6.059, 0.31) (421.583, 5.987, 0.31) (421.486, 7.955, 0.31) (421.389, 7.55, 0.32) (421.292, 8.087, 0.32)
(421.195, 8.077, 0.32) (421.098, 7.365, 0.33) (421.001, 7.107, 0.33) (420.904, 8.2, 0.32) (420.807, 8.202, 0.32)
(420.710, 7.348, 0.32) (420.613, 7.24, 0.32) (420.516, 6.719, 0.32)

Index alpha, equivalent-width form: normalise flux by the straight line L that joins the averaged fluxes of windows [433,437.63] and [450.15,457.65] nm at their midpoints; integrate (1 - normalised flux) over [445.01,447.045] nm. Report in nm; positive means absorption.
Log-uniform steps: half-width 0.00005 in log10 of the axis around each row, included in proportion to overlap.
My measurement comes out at 0.28 nm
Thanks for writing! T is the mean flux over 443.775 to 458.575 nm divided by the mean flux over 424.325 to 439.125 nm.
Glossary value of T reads 1.47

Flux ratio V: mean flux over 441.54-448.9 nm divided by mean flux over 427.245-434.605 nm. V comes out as 1.4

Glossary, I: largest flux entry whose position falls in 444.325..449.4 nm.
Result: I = 12.14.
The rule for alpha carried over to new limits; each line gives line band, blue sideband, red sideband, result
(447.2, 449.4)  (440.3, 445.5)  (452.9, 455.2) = -0.28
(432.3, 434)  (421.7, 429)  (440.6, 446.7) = -0.23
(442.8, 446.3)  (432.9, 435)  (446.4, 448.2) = 0.44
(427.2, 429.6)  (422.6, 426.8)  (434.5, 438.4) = 0.29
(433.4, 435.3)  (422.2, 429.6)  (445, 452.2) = -0.35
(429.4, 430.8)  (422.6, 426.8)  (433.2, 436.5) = 0.38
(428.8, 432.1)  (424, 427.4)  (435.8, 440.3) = 0.45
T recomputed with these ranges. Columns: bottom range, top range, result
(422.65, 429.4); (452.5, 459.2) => 1.86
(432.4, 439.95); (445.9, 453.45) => 1.25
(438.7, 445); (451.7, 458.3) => 1.24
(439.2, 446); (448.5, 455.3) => 1.23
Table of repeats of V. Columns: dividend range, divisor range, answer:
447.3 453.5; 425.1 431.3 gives 1.83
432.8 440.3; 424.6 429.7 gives 1.42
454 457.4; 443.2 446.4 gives 1.29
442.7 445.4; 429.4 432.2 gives 1.47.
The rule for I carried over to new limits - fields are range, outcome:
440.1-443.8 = 11.37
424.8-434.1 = 11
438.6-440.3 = 10.86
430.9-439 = 11.04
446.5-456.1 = 13.04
